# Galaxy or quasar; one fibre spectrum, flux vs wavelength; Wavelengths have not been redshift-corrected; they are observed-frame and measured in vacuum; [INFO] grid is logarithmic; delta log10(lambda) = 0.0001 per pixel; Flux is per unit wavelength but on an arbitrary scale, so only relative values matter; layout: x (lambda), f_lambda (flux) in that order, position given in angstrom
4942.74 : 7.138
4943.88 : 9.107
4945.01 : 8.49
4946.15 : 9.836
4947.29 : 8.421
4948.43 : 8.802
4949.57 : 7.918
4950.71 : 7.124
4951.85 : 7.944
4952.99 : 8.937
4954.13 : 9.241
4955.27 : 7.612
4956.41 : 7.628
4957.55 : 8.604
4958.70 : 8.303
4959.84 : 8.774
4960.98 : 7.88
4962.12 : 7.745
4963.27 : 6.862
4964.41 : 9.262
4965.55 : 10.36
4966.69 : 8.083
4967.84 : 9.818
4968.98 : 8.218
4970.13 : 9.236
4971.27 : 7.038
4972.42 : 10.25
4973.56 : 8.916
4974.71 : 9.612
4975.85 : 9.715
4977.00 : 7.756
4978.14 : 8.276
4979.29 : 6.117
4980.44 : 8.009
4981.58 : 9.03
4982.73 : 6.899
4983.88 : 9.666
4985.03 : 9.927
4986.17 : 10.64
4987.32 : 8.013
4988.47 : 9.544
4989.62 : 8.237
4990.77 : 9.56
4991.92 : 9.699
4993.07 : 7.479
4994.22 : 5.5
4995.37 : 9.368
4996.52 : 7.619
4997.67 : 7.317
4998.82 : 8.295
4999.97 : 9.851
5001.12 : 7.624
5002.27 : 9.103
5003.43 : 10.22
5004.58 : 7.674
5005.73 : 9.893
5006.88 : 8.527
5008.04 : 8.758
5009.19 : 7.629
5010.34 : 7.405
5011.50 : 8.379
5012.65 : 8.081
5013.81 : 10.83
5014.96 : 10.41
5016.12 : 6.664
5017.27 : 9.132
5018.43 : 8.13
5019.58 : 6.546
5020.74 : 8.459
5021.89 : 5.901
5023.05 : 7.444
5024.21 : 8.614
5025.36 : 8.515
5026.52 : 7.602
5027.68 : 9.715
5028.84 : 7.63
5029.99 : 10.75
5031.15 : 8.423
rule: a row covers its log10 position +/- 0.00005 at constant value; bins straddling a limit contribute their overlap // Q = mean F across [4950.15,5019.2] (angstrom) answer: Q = 8.54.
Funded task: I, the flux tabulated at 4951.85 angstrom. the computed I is 7.944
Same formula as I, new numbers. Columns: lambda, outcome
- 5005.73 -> 9.893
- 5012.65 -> 8.081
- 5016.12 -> 6.664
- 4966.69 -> 8.083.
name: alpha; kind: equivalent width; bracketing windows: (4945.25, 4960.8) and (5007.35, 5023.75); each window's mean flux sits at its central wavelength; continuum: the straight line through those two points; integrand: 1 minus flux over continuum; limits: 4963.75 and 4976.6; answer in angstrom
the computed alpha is -1.2 angstrom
